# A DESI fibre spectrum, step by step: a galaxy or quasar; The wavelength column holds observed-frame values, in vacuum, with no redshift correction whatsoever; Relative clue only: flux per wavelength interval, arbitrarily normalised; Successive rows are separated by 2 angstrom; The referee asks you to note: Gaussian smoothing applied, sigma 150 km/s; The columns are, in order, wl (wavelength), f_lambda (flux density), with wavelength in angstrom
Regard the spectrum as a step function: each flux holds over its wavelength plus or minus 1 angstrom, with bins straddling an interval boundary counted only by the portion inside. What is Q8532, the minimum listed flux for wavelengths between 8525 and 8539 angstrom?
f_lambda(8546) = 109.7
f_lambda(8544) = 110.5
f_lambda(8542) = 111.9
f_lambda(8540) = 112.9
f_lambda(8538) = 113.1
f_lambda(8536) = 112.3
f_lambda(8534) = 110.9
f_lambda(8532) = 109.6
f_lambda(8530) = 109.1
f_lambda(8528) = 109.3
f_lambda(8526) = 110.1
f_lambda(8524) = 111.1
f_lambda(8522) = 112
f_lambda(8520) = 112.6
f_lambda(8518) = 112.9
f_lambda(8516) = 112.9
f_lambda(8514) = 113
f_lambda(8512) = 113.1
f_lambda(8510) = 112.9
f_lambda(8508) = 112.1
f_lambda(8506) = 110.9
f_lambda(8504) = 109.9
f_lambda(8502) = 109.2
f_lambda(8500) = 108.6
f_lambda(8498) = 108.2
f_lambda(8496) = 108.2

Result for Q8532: 109.1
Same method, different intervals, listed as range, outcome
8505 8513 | 110.9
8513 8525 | 111.1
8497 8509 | 108.2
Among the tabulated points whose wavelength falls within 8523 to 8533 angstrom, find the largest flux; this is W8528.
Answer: 111.1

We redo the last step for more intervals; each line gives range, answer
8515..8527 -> 112.9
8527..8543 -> 113.1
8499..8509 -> 112.1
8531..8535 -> 110.9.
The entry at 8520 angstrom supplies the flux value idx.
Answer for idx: 112.6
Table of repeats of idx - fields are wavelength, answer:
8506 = 110.9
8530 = 109.1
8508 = 112.1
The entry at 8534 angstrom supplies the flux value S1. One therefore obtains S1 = 110.9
